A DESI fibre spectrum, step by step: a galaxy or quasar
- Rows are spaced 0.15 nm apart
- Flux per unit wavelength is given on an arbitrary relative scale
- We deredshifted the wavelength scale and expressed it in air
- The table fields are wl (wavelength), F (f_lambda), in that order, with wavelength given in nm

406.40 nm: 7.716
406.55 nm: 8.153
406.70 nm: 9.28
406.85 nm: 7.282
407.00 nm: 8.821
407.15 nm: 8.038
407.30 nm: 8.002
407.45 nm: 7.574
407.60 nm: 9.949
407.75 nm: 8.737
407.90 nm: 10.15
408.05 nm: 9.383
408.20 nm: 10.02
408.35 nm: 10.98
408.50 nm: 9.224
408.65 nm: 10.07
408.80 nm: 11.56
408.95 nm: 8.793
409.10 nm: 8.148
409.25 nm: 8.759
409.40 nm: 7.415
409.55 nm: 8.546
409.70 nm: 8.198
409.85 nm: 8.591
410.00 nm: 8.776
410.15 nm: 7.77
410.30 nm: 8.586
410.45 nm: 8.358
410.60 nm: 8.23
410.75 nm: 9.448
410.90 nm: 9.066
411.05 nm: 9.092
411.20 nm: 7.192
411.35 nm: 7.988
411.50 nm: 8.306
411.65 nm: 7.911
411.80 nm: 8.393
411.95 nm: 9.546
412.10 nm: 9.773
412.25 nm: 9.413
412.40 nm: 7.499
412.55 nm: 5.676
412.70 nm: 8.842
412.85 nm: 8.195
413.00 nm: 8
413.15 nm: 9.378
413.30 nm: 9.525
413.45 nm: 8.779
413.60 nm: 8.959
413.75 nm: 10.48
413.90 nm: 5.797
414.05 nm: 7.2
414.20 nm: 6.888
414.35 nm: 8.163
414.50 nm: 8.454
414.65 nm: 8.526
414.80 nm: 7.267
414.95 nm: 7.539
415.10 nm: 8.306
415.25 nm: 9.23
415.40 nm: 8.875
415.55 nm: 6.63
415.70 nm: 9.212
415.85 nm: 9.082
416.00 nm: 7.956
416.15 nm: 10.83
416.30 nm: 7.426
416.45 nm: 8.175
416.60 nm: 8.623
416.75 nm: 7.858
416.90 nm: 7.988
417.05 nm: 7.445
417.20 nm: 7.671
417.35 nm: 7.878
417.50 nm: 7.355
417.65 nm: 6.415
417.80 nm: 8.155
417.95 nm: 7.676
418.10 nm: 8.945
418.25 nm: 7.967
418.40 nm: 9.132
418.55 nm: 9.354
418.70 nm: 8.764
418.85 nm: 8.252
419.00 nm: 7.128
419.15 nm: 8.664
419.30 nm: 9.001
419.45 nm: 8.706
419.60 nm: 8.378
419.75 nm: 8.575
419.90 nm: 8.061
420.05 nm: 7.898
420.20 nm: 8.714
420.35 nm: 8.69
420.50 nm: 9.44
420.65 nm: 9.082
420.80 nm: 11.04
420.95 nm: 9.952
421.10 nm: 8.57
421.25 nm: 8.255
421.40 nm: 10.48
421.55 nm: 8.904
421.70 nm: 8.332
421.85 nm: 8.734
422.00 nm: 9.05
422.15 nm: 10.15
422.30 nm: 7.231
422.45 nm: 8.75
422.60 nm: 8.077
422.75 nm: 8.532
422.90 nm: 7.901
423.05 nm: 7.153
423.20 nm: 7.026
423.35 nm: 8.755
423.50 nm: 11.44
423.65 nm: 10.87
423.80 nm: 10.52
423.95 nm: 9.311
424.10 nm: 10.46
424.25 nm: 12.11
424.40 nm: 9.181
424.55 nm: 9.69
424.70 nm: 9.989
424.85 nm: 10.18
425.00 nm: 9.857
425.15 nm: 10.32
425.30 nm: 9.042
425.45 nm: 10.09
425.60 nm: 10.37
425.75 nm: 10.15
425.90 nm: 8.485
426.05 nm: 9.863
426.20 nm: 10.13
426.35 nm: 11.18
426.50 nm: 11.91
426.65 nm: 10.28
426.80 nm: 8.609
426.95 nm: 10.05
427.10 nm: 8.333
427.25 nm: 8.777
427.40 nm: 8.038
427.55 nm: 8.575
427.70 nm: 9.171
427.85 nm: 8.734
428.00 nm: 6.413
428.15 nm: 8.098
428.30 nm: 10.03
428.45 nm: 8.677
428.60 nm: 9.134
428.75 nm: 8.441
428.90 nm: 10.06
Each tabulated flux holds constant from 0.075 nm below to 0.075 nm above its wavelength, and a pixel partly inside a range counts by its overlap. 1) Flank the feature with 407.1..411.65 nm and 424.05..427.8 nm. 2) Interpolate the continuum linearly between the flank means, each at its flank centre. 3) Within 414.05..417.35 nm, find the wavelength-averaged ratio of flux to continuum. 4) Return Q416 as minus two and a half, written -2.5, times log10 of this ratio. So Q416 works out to 0.13 mag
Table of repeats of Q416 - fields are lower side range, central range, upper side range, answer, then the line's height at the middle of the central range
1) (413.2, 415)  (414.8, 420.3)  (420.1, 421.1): 0.07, 8.8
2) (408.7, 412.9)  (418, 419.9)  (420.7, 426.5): 0.07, 9.15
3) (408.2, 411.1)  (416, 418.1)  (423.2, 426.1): 0.18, 9.45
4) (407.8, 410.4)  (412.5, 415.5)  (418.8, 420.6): 0.08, 8.81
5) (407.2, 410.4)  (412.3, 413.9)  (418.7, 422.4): 0.06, 8.93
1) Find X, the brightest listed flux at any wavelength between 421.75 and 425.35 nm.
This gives 12.11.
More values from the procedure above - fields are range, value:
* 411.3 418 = 10.83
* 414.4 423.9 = 11.44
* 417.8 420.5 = 9.44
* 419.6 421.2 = 11.04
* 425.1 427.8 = 11.91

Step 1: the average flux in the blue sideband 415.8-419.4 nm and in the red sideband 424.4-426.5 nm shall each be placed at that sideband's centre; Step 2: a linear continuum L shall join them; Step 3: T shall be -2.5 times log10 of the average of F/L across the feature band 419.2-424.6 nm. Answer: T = 0.01 mag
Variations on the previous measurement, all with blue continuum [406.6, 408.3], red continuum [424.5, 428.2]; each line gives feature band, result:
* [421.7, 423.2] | 0.12 mag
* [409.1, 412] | 0.07 mag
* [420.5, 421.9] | 0.00 mag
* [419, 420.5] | 0.09 mag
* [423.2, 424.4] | -0.09 mag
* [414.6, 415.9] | 0.10 mag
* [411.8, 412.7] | 0.07 mag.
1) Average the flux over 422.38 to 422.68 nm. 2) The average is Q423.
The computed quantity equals 8.41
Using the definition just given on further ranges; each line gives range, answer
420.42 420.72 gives 9.25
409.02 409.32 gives 8.45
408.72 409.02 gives 10.2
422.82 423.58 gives 8.47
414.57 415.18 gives 7.92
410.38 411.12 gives 8.84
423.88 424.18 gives 9.93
